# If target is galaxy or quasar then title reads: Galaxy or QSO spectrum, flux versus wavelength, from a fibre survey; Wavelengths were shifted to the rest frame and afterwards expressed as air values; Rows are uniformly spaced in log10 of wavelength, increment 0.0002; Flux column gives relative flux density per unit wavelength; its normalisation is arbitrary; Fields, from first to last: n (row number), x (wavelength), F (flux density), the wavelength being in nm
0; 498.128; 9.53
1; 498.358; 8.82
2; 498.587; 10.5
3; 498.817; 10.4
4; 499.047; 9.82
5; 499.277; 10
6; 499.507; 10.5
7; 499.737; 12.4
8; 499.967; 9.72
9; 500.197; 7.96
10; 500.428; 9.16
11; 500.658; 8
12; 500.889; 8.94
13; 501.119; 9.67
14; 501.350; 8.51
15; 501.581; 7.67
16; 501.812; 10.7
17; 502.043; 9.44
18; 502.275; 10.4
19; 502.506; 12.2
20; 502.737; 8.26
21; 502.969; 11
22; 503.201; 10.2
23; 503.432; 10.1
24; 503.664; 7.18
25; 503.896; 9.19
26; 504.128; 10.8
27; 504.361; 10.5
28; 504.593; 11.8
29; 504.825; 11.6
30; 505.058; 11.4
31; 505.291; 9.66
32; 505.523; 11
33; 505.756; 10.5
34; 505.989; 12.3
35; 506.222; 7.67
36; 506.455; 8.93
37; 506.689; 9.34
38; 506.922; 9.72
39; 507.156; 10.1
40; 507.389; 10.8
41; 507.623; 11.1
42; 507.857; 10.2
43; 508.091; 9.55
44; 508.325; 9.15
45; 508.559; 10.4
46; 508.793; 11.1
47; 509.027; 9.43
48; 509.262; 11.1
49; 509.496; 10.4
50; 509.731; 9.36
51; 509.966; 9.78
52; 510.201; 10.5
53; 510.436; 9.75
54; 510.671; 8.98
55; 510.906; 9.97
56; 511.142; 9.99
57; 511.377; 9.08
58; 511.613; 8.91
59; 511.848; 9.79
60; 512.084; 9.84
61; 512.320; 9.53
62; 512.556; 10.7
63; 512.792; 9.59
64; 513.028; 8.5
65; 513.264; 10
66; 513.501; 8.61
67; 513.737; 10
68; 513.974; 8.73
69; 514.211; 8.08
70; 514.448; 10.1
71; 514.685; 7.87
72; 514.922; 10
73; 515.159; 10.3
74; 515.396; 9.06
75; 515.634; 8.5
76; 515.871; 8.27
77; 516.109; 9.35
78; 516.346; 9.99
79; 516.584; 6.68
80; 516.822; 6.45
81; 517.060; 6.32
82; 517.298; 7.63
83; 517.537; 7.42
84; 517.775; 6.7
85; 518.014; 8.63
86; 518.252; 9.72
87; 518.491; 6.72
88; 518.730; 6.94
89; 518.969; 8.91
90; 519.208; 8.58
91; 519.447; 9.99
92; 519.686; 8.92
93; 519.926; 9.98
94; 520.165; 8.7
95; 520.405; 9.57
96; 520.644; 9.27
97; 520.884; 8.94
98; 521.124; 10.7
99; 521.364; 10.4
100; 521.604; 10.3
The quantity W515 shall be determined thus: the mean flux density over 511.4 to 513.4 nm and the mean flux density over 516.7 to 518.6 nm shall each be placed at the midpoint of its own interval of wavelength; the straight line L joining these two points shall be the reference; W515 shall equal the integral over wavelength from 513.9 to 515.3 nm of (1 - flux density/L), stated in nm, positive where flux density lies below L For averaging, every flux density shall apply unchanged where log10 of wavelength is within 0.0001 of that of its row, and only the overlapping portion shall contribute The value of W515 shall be -0.084 nm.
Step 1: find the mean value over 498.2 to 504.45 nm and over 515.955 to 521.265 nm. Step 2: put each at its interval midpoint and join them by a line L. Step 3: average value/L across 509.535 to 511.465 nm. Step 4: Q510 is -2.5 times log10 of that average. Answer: -0.08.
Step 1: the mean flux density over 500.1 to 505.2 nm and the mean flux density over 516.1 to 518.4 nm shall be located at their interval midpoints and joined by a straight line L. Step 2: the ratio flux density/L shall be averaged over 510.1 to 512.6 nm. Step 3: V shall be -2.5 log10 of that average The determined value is -0.131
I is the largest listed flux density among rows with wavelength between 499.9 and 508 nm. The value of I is 12.3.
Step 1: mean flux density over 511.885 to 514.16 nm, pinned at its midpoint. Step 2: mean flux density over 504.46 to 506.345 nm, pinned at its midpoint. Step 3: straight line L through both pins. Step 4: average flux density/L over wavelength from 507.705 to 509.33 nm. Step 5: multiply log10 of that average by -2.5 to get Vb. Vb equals 0.01 mag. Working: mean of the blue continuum 10.7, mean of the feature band 10.1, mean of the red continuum 9.47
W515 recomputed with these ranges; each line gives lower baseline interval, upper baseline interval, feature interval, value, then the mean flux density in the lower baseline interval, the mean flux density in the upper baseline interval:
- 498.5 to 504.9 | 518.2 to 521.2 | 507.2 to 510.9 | -0.24 nm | 9.87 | 8.95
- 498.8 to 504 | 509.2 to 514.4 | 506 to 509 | -0.10 nm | 9.61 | 9.59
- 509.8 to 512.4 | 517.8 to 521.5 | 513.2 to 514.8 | 0.07 nm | 9.64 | 9.01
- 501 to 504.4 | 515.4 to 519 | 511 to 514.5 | -0.40 nm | 9.7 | 7.89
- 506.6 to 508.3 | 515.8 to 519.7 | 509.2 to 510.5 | -0.07 nm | 10.1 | 8.05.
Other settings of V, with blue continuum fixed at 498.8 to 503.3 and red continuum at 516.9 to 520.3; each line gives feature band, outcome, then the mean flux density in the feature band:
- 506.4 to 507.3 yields -0.04 mag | 9.6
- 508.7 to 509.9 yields -0.14 mag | 10.2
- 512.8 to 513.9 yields -0.08 mag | 9.29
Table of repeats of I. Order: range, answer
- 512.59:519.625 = 10.3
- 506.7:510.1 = 11.1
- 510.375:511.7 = 9.99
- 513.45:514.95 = 10.1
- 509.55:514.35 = 10.7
